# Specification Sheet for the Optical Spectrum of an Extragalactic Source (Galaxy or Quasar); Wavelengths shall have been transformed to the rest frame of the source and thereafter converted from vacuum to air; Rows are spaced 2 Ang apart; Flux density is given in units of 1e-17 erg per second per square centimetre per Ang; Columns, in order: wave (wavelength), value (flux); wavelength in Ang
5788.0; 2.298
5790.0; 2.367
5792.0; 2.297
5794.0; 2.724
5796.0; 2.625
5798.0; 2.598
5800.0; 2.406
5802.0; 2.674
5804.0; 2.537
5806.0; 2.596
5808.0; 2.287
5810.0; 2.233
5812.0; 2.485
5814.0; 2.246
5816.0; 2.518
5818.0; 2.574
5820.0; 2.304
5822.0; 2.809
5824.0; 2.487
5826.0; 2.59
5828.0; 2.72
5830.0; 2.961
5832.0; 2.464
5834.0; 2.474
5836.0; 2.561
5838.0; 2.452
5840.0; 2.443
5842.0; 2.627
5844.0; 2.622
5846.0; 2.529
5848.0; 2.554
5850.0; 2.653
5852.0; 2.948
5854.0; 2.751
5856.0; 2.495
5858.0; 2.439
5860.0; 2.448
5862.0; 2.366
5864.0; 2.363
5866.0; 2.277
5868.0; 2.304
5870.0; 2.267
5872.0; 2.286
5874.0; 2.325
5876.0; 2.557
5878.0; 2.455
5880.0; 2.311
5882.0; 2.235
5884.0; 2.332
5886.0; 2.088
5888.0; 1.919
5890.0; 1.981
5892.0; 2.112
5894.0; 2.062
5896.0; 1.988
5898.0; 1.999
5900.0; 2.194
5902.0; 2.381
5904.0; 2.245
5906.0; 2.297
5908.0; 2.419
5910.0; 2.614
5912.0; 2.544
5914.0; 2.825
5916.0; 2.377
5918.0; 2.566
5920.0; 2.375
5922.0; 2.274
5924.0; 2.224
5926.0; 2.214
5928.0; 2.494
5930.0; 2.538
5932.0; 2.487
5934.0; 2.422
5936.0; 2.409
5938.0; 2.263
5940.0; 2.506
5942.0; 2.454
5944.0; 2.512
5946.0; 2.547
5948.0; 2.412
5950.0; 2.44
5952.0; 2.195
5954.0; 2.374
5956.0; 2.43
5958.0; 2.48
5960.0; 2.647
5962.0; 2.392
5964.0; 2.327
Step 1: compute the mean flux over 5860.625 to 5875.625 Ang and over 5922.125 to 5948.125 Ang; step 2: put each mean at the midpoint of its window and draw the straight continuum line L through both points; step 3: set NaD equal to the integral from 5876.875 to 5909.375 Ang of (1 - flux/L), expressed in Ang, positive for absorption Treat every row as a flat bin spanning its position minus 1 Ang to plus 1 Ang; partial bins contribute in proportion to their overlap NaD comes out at 2.3 Ang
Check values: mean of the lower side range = 2.33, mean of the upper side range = 2.42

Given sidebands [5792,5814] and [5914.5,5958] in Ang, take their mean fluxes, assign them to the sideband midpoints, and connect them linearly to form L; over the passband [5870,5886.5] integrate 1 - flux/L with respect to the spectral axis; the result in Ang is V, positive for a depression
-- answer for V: 0.8 Ang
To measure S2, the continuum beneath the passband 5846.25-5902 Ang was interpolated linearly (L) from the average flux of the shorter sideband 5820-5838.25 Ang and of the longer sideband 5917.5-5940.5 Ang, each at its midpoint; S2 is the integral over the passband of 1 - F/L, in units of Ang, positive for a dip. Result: 4.1 Ang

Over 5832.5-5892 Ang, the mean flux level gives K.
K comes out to 2.41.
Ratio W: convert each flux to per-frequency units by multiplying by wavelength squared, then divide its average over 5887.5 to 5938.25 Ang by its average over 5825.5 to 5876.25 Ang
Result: 0.94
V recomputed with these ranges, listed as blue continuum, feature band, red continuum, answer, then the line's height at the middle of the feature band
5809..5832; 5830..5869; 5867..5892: -2.1 Ang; 2.39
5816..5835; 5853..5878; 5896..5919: 0.9 Ang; 2.49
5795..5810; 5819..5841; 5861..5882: -1.1 Ang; 2.45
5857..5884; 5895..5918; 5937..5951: 0.4 Ang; 2.4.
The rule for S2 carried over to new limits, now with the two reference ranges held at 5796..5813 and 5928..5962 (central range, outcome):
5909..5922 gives -0.4 Ang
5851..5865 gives -0.4 Ang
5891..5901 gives 1.6 Ang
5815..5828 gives -0.4 Ang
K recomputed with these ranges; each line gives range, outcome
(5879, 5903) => 2.13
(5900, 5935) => 2.42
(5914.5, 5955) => 2.41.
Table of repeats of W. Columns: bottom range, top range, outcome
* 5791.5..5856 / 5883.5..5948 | 0.94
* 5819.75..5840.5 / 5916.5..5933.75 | 0.96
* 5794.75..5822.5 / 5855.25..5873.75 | 0.97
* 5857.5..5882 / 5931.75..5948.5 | 1.06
